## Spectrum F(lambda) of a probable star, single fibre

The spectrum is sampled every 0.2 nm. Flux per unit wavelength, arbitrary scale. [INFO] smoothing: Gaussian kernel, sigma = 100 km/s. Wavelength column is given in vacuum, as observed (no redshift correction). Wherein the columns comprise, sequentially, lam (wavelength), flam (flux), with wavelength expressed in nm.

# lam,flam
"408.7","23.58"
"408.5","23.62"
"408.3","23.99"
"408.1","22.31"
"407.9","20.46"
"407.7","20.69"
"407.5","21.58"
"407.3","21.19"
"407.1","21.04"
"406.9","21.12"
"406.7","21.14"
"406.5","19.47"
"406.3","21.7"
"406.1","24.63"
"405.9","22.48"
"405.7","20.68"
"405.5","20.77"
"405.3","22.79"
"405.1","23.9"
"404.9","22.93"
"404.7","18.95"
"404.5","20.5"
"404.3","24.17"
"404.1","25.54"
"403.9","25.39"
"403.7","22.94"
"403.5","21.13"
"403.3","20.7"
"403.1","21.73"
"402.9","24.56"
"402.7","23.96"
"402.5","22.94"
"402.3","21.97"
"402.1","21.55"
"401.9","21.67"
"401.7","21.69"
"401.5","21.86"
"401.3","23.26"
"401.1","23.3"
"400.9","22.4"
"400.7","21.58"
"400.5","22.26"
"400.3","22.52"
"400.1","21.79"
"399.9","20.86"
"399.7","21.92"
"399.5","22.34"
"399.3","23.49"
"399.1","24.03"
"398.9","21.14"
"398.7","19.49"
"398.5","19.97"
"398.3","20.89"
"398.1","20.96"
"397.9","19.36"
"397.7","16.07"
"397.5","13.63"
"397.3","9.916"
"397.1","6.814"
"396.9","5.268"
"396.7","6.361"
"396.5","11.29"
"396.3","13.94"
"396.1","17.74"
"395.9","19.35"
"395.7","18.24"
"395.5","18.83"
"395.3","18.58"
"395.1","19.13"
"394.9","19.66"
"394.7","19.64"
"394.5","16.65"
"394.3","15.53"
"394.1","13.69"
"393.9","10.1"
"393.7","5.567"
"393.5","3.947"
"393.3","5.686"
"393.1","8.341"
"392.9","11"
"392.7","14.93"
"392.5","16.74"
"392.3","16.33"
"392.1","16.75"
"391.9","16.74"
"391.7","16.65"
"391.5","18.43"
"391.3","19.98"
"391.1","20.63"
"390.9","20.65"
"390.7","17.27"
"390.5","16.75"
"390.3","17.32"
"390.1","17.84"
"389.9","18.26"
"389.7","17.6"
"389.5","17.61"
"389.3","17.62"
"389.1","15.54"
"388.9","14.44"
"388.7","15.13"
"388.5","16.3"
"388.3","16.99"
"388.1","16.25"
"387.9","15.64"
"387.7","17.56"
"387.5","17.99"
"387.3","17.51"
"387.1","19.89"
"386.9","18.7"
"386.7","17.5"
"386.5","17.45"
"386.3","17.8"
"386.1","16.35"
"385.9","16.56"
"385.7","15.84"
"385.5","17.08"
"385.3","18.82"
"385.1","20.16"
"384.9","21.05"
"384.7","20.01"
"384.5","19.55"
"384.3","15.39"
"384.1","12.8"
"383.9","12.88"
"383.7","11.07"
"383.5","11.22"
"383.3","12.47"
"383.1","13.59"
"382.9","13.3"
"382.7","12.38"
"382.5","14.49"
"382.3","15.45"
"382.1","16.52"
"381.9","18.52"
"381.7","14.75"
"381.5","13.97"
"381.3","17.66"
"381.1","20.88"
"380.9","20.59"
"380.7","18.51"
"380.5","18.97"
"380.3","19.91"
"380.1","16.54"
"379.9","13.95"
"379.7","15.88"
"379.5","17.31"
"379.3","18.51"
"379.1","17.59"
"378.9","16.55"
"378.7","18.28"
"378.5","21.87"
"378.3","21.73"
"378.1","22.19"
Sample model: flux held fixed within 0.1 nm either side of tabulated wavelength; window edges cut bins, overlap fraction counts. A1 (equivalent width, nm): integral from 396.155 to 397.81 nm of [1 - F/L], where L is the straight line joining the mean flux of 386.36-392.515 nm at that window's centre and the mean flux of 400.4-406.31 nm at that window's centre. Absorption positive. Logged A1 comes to 0.78 nm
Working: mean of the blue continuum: 17.4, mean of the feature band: 10.7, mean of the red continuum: 22.5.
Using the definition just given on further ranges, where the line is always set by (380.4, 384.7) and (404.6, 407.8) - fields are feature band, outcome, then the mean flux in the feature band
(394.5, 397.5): 0.68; 14.7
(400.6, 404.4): -0.39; 22.8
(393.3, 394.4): 0.54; 9.4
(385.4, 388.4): -0.11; 17.3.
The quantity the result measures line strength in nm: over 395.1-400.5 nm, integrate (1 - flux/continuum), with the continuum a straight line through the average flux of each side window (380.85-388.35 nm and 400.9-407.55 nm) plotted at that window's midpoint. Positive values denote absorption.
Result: 0.74 nm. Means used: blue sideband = 16.5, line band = 17.6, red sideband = 22.2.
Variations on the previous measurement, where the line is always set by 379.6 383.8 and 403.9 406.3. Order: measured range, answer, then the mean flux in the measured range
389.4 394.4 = 0.98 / 15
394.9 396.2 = 0.07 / 18.7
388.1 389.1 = 0.11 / 15.8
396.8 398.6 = 0.50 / 14.8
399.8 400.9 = -0.03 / 21.9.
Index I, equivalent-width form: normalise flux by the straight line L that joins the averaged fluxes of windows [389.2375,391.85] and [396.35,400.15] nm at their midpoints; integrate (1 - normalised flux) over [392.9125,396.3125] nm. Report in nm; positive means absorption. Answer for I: 0.62 nm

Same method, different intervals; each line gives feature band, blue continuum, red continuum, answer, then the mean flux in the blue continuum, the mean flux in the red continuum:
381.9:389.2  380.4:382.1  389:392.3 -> 0.68 nm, 17.9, 17.8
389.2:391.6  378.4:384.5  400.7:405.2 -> 0.06 nm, 16.1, 22.6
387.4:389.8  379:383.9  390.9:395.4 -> -0.20 nm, 15.9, 14.9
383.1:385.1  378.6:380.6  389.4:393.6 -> 0.16 nm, 17.3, 15.7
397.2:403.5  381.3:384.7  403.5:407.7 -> -0.22 nm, 14.5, 22.1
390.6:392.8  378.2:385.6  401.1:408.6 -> 0.15 nm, 16.8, 22.2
